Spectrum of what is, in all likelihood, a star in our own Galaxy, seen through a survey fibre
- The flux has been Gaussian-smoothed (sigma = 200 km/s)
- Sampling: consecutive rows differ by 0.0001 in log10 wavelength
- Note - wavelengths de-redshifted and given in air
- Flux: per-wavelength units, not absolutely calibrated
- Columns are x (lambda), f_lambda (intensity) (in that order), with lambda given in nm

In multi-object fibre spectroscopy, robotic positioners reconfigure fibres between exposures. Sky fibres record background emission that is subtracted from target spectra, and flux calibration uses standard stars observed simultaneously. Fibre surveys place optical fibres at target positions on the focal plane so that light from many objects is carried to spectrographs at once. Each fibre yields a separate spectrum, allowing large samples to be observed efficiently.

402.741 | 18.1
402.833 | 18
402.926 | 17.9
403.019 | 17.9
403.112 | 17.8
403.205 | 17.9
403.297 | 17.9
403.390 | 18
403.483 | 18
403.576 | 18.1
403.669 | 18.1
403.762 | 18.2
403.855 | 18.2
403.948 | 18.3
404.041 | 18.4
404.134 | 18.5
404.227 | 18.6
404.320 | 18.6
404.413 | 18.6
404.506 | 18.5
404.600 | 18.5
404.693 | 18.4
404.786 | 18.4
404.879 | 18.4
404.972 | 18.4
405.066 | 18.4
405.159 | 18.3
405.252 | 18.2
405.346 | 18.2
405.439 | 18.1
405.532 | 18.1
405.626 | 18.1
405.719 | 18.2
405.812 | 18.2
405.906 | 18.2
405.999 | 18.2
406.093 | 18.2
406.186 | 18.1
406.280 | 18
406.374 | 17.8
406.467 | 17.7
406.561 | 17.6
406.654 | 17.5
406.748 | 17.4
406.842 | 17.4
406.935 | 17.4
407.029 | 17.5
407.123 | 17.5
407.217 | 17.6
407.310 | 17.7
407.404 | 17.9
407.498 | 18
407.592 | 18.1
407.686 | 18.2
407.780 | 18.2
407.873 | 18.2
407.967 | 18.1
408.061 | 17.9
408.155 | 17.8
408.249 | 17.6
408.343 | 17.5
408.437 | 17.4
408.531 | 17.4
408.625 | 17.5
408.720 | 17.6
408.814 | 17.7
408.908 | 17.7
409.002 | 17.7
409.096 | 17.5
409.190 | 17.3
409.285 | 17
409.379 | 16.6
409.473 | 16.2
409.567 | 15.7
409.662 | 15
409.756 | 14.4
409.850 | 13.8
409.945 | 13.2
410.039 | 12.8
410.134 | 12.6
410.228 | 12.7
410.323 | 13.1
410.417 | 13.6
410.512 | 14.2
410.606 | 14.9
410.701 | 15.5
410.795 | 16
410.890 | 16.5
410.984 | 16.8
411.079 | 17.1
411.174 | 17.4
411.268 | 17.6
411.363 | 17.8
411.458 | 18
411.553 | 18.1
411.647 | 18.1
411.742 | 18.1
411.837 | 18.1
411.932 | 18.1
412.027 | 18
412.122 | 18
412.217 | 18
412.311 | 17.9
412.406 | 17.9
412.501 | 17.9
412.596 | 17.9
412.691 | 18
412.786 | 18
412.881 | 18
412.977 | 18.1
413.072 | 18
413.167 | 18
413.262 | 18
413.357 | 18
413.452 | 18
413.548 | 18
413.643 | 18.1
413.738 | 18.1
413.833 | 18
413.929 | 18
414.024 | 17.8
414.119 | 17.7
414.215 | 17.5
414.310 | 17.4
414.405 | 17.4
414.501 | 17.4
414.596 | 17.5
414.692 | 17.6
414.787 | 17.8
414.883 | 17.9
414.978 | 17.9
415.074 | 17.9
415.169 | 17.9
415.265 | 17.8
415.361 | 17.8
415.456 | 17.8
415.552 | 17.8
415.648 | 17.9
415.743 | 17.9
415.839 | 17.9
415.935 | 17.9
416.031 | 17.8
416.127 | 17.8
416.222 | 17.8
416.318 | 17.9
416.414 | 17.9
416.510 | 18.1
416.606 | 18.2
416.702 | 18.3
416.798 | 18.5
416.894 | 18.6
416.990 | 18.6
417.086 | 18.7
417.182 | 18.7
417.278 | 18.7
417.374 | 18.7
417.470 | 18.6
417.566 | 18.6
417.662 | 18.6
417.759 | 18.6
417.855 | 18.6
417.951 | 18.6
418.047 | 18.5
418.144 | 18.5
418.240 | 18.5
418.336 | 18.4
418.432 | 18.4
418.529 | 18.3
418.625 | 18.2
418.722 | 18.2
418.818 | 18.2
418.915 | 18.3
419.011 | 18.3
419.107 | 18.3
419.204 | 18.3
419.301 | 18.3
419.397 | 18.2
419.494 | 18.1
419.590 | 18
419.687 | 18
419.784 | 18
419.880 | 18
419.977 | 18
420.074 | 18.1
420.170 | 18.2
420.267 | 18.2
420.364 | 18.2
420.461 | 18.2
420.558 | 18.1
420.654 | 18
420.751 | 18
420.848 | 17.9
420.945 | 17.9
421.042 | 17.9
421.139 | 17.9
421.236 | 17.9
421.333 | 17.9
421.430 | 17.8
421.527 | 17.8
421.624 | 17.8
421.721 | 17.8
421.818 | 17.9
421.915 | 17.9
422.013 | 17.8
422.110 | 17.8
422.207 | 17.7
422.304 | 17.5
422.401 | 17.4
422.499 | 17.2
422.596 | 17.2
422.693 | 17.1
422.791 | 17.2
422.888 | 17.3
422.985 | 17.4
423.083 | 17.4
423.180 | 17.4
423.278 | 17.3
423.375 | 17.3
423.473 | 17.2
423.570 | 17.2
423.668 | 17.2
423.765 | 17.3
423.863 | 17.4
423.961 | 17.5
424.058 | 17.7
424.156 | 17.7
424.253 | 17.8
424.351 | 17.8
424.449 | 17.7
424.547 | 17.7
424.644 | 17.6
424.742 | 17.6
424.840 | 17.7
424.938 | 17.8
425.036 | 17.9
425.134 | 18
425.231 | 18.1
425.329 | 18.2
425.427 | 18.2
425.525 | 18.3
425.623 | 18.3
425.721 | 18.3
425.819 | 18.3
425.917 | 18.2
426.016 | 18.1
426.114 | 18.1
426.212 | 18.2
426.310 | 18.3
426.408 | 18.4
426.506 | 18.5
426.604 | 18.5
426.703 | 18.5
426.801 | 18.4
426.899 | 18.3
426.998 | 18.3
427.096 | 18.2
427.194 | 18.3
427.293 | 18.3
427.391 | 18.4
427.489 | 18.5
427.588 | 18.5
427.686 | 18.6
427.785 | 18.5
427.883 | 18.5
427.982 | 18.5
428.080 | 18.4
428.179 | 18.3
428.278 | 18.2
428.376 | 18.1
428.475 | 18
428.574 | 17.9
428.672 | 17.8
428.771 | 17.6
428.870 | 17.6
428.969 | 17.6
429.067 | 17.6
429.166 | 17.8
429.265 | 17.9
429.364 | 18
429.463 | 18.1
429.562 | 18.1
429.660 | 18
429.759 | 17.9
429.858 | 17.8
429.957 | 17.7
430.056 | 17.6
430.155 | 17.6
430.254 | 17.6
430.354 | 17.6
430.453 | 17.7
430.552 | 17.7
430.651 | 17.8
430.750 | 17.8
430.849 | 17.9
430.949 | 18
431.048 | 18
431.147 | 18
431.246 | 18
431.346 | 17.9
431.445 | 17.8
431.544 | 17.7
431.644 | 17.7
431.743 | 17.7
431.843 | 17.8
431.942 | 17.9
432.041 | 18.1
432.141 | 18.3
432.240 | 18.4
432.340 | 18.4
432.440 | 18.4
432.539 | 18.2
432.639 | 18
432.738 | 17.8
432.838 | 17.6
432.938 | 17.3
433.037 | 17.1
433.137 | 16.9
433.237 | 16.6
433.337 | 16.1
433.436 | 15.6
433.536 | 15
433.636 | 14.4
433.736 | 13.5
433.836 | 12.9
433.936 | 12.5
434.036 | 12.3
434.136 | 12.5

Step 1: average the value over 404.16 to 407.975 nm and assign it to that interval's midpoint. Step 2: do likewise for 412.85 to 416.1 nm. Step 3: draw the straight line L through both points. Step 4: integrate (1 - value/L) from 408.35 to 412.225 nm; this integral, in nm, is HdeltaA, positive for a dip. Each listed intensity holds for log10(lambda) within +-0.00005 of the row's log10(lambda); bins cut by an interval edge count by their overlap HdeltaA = 0.34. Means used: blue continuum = 18.1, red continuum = 17.8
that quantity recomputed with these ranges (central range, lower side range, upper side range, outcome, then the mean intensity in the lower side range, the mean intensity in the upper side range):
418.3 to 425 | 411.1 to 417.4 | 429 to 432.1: 0.04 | 18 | 17.8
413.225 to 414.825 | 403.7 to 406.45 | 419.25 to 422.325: 0.03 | 18.3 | 18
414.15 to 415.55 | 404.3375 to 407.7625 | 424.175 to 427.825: 0.03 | 18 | 18.2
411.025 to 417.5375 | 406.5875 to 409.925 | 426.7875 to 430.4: -0.19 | 17.2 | 18.1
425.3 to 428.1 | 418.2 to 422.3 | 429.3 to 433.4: -0.07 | 18.1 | 17.8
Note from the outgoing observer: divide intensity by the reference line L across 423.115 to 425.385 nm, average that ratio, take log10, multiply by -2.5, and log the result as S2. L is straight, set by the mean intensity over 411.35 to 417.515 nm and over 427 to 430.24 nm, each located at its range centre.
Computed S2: 0.03 mag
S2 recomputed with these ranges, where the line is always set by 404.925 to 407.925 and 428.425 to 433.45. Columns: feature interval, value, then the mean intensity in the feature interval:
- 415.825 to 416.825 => -0.008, 18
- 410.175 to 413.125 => 0.056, 17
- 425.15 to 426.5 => -0.028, 18.2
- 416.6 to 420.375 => -0.031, 18.4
